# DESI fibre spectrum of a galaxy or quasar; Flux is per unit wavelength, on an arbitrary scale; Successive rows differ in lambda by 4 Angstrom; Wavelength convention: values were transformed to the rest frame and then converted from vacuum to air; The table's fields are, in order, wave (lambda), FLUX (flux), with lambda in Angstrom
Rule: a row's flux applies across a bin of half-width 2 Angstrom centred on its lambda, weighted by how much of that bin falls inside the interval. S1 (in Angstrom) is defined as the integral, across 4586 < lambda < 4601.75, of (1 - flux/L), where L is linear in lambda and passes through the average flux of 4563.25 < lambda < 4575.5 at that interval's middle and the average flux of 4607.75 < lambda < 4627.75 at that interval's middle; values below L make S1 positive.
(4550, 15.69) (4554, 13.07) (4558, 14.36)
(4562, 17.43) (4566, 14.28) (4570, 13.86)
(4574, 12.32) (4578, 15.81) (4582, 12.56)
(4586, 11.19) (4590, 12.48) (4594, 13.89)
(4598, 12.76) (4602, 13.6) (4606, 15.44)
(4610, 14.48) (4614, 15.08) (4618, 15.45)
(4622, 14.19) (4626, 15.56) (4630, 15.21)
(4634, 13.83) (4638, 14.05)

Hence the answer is 1.6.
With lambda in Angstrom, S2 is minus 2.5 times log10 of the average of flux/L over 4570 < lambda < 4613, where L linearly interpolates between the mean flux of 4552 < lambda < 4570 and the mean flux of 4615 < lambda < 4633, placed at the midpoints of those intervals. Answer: 0.10 mag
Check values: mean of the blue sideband 14.7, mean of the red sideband 15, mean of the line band 13.5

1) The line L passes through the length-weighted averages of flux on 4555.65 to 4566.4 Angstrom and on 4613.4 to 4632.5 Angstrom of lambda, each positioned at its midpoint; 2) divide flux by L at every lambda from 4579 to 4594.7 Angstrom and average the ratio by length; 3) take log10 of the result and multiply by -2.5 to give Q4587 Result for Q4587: 0.21 mag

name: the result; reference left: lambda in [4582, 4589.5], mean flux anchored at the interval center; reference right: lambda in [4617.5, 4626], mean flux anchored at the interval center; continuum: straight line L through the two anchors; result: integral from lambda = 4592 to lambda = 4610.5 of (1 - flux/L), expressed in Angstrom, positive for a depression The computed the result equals -1.2 Angstrom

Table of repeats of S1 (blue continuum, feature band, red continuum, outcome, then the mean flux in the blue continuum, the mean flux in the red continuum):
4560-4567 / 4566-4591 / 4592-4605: 3.09 Angstrom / 16.1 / 13.6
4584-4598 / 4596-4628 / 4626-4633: -1.42 Angstrom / 12.6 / 15.1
